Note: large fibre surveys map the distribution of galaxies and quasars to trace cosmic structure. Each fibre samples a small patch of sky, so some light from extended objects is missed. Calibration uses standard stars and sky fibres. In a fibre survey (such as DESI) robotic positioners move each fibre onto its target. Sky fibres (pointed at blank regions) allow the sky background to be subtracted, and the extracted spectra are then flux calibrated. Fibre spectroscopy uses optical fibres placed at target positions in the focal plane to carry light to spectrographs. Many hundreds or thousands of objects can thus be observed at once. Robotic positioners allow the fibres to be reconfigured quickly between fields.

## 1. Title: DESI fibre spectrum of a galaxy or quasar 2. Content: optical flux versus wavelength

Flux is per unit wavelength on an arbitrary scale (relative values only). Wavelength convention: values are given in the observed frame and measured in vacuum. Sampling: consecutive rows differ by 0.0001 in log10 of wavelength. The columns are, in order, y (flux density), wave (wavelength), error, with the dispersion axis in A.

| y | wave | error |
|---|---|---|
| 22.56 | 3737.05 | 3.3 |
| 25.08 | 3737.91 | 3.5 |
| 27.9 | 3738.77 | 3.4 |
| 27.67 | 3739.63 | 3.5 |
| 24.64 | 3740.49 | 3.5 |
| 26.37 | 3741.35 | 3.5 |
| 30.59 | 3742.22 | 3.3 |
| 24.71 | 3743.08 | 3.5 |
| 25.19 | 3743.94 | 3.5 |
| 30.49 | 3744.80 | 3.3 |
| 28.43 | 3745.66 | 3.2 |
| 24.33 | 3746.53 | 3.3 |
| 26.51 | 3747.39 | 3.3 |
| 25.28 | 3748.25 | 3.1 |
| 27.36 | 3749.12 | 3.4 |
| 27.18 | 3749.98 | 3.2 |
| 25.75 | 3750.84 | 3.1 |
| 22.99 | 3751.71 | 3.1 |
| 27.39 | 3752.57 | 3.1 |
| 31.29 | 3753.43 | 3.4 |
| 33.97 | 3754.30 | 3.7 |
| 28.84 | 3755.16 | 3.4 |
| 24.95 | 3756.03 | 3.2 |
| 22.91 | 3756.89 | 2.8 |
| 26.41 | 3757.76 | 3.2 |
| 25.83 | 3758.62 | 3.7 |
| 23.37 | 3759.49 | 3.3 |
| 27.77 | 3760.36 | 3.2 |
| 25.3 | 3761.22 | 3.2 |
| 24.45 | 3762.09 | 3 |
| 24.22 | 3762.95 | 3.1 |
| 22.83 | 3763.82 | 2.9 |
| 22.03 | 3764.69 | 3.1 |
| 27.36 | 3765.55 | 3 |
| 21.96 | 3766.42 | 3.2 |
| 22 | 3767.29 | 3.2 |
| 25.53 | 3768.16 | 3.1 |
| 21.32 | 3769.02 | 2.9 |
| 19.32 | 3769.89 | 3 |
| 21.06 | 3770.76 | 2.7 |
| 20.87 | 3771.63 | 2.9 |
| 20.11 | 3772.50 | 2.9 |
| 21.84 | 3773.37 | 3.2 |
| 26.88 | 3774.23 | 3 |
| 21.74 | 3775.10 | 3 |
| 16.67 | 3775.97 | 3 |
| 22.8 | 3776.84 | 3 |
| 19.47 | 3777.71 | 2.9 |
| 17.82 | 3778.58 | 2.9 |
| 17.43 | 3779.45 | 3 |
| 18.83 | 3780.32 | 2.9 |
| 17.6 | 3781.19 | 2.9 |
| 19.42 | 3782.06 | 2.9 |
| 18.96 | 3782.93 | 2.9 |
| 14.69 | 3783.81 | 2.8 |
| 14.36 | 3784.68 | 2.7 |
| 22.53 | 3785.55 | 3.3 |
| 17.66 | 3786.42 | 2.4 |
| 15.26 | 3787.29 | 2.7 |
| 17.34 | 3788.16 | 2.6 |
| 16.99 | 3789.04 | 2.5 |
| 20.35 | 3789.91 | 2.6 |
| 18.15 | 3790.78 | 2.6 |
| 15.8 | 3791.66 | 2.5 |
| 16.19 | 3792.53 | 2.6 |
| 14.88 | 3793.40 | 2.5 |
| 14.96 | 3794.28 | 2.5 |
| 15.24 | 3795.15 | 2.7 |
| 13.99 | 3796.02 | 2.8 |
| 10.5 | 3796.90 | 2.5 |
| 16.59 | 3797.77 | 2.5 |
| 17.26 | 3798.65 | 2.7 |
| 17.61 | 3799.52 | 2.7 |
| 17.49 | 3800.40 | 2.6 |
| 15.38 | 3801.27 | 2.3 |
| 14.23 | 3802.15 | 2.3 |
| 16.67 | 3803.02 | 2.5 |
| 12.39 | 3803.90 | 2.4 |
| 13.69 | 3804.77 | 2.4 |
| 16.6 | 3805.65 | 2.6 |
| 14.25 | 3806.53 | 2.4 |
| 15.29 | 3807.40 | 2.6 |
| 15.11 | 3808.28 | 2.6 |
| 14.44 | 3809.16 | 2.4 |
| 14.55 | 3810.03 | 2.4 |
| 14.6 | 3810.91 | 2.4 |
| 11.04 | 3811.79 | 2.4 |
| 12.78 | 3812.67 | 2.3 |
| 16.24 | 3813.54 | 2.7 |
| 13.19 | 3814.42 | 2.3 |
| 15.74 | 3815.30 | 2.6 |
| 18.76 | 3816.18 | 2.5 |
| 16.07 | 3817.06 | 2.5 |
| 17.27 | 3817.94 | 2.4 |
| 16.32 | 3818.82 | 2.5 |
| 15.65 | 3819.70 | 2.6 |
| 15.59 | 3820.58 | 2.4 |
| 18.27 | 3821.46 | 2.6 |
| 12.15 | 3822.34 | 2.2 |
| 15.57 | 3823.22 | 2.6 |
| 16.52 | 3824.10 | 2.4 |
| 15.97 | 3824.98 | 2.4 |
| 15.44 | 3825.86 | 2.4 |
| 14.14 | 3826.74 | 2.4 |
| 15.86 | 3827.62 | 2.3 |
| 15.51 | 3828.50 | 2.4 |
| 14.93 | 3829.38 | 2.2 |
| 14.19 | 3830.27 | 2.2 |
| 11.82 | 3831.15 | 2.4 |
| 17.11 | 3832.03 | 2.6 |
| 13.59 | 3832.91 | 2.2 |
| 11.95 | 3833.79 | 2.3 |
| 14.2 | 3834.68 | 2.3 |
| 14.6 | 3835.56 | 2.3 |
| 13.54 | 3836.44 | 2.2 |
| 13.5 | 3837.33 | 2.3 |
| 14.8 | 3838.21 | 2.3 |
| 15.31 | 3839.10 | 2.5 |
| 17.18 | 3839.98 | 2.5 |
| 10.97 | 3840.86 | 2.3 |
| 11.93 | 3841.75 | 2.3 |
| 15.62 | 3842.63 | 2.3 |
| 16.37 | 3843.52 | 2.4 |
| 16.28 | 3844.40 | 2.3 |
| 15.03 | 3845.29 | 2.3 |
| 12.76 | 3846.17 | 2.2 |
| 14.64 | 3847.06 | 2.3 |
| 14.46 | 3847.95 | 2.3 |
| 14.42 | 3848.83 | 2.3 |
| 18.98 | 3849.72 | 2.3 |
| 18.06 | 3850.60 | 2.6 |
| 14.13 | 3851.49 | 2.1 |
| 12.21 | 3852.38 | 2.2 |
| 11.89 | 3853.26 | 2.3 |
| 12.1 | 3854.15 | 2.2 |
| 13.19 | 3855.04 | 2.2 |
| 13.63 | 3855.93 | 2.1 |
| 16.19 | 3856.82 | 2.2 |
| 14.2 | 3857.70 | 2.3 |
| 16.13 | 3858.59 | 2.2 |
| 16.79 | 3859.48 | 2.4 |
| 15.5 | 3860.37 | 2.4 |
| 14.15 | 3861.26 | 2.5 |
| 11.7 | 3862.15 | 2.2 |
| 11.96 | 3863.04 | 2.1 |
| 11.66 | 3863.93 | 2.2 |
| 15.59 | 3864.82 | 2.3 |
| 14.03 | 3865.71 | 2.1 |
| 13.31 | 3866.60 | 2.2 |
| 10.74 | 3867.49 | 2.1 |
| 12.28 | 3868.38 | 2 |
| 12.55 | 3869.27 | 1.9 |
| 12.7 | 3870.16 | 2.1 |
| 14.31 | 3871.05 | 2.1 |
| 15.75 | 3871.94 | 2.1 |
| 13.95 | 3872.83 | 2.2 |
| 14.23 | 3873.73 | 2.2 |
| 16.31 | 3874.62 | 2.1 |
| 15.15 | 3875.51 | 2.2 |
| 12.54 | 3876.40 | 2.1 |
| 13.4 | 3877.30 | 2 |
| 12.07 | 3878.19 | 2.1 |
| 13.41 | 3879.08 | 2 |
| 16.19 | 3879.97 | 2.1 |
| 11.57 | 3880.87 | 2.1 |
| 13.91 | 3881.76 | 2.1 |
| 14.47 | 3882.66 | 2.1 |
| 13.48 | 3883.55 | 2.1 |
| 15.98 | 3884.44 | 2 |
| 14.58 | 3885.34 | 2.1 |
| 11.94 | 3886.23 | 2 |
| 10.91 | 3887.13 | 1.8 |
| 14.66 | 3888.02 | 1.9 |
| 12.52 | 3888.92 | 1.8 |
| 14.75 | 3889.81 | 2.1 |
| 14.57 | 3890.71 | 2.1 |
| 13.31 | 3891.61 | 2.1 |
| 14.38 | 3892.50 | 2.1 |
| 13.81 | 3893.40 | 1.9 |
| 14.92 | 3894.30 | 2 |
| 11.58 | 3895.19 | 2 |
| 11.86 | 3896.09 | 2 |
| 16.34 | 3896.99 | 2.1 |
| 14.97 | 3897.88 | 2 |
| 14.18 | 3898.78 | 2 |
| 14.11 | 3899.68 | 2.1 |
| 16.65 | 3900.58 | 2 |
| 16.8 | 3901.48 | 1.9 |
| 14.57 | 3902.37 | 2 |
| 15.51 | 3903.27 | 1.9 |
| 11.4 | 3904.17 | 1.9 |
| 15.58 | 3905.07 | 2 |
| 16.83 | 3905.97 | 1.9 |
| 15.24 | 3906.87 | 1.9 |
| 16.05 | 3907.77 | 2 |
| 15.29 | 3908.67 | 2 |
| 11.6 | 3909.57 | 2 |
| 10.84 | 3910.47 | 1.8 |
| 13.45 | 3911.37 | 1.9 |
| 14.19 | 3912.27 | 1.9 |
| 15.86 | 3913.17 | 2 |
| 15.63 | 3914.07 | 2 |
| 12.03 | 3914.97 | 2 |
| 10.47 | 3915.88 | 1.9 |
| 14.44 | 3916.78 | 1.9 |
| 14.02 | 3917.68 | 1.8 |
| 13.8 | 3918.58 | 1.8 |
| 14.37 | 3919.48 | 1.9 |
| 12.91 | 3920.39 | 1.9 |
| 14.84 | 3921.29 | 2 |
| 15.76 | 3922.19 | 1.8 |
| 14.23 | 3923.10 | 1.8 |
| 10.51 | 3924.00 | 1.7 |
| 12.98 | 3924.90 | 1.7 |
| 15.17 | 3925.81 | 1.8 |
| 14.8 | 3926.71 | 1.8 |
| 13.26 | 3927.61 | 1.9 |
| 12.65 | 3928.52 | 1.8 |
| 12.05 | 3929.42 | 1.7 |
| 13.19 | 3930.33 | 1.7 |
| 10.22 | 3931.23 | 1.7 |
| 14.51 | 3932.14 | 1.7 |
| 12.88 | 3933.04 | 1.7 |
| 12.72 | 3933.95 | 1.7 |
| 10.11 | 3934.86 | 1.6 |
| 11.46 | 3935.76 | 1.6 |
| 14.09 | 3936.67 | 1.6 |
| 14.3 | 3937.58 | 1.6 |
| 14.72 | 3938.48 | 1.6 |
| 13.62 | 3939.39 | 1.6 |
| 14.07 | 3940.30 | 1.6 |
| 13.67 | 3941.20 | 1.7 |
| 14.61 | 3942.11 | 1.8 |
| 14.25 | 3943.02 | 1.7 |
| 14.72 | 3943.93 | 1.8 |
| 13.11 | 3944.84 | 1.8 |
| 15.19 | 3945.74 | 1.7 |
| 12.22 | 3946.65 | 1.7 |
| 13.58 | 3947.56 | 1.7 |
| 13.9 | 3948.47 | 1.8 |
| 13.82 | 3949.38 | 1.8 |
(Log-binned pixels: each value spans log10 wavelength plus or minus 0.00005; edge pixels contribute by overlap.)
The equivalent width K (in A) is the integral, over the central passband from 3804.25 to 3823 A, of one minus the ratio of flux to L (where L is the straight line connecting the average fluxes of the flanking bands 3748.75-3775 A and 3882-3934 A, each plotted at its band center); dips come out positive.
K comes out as 5.2 A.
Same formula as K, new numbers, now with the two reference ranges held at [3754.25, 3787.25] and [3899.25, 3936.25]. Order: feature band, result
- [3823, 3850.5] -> 5.2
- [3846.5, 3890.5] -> 6.7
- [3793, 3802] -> 2.2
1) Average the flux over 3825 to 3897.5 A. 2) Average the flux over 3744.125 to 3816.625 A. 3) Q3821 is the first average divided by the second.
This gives 0.7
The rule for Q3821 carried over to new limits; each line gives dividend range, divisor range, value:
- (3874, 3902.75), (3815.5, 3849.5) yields 0.94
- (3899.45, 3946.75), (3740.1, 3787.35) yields 0.59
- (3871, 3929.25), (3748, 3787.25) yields 0.62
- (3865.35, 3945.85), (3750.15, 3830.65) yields 0.74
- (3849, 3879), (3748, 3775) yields 0.56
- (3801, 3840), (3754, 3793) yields 0.70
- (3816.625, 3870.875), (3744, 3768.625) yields 0.56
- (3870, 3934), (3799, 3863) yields 0.94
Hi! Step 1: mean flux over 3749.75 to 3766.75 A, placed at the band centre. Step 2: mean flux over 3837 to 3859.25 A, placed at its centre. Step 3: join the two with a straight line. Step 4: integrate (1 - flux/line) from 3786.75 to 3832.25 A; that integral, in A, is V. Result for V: 9.2 A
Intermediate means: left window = 25.8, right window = 14.6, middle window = 15.4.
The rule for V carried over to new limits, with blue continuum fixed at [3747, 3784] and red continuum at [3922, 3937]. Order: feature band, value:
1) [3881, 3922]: 1.61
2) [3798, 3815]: 4.77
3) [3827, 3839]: 2.98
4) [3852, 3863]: 2.24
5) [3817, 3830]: 2.64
